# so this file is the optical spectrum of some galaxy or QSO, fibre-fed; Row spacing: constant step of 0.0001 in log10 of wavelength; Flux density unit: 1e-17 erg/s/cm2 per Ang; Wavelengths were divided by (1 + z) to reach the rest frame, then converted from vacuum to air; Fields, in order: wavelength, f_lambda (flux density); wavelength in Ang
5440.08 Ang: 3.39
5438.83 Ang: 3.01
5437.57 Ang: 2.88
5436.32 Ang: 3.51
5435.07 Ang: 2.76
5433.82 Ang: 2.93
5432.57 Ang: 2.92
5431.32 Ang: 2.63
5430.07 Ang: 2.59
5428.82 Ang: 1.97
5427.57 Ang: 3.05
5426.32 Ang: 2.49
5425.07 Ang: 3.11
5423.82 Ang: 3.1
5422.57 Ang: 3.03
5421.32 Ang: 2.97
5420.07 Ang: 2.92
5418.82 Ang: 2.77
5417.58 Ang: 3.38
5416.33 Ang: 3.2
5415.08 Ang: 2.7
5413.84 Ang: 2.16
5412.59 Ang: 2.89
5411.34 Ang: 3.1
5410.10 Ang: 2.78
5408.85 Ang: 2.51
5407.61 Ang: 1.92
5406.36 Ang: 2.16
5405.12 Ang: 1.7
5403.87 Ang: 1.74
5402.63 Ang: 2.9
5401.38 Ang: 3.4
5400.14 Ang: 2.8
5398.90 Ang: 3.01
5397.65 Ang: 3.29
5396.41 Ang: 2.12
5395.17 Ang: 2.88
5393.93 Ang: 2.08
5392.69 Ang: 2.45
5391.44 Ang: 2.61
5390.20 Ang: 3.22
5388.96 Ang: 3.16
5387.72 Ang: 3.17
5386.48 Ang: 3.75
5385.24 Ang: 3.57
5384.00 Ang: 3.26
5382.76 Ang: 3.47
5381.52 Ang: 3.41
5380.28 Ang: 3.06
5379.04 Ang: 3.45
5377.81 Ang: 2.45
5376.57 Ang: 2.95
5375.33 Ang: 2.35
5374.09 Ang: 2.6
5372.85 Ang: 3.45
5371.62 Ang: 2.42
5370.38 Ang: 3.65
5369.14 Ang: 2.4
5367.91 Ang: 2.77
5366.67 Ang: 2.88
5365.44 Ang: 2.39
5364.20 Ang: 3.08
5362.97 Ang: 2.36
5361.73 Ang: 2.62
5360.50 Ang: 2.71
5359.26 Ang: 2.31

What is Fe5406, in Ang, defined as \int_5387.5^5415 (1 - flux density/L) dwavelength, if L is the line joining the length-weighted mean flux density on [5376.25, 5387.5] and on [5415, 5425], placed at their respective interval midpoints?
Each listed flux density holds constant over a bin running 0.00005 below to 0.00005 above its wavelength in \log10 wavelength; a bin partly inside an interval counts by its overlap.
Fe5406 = 4.5 Ang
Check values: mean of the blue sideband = 3.27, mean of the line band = 2.63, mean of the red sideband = 3.03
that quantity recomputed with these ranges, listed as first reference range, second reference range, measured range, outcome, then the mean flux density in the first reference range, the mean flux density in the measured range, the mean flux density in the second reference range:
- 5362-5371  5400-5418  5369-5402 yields -3.4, 2.78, 2.99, 2.61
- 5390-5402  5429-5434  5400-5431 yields 0.3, 2.77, 2.69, 2.68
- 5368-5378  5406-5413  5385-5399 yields -1.3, 2.8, 2.92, 2.56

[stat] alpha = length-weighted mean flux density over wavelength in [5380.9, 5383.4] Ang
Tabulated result 3.44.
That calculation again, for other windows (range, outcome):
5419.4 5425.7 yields 3.02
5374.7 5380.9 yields 2.85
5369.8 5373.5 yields 3.16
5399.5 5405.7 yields 2.51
